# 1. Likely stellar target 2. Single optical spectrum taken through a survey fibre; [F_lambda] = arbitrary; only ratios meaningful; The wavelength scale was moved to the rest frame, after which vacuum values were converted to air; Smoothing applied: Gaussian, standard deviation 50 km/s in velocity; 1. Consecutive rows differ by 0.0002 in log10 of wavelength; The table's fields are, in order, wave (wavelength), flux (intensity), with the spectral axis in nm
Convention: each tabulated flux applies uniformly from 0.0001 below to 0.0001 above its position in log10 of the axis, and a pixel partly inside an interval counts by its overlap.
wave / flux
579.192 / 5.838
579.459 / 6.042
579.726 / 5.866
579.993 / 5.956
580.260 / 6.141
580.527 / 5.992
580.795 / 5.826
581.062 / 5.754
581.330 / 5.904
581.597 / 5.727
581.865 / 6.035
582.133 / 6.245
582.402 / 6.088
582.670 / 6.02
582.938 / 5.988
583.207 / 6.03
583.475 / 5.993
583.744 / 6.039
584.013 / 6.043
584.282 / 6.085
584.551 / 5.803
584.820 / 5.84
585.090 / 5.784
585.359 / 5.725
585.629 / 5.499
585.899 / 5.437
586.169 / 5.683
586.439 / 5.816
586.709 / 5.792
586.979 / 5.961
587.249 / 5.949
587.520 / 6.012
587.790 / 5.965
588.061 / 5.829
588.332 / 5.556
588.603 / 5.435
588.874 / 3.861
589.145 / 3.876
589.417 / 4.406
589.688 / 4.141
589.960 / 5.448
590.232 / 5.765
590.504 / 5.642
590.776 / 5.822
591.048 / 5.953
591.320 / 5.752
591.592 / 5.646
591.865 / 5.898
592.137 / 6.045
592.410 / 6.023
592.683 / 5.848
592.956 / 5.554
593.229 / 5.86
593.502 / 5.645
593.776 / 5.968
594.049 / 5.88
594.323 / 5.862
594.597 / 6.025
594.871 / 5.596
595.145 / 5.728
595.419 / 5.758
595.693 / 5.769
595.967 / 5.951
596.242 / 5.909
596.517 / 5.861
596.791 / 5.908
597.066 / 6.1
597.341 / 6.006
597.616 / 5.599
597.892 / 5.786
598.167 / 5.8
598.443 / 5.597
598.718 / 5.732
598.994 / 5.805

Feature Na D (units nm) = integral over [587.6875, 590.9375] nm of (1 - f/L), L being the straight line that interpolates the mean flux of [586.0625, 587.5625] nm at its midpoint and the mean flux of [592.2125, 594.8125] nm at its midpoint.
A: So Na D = 0.40 nm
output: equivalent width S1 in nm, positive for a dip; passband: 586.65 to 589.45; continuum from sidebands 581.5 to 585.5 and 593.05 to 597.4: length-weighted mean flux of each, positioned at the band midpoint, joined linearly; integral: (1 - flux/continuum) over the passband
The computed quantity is 0.27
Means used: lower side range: 5.96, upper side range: 5.86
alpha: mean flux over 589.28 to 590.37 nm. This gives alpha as 4.94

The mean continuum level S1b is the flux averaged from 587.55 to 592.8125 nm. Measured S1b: 5.43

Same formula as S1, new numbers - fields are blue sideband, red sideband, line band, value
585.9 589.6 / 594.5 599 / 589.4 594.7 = -0.09 nm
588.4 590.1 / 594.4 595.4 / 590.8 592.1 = -0.20 nm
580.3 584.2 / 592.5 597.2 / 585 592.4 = 0.49 nm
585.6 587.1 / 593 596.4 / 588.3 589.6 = 0.27 nm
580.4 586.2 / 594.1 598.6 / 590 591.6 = 0.03 nm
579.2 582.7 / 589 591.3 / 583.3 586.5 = -0.11 nm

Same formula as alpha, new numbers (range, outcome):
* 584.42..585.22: 5.81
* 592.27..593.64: 5.78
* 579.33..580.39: 6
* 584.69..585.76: 5.71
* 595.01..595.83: 5.76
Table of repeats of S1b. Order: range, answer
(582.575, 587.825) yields 5.87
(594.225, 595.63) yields 5.79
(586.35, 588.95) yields 5.66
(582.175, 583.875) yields 6.04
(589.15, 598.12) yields 5.7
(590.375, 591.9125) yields 5.78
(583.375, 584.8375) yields 5.98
